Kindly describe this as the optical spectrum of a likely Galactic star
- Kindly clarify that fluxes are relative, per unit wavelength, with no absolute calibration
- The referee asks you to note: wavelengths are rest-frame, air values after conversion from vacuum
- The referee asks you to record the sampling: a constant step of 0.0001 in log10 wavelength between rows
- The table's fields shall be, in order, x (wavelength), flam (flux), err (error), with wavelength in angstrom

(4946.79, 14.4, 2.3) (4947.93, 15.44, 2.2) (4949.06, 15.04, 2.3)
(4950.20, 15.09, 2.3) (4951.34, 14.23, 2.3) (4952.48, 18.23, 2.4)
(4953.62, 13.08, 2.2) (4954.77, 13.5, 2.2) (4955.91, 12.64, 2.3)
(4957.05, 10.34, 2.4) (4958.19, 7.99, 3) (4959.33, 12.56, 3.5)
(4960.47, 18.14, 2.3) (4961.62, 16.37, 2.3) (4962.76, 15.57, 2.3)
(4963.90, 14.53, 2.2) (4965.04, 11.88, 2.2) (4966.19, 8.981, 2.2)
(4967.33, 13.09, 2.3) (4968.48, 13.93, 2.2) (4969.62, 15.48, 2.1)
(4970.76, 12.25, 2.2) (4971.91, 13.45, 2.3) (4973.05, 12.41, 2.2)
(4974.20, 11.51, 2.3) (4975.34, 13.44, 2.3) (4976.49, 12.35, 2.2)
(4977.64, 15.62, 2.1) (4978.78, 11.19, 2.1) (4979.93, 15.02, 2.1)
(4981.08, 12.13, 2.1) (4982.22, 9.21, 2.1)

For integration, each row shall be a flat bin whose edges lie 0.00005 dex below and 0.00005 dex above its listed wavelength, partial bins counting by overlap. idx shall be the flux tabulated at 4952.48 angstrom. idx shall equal 18.23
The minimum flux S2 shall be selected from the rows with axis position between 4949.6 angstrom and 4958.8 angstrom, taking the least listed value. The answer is 7.99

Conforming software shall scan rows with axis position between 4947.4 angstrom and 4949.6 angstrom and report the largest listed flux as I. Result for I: 15.44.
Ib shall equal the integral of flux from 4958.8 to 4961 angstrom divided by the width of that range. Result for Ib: 15.4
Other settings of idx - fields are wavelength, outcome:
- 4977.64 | 15.62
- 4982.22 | 9.21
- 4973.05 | 12.41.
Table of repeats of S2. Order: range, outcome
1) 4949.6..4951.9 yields 14.23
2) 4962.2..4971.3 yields 8.981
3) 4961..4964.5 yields 14.53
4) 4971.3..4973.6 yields 12.41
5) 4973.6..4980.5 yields 11.19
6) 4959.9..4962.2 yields 16.37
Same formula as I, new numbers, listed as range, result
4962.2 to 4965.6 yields 15.57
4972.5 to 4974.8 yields 12.41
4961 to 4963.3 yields 16.37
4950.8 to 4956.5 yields 18.23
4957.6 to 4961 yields 18.14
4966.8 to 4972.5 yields 15.48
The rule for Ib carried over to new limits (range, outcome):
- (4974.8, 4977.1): 12.9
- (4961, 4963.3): 16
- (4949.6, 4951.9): 14.7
